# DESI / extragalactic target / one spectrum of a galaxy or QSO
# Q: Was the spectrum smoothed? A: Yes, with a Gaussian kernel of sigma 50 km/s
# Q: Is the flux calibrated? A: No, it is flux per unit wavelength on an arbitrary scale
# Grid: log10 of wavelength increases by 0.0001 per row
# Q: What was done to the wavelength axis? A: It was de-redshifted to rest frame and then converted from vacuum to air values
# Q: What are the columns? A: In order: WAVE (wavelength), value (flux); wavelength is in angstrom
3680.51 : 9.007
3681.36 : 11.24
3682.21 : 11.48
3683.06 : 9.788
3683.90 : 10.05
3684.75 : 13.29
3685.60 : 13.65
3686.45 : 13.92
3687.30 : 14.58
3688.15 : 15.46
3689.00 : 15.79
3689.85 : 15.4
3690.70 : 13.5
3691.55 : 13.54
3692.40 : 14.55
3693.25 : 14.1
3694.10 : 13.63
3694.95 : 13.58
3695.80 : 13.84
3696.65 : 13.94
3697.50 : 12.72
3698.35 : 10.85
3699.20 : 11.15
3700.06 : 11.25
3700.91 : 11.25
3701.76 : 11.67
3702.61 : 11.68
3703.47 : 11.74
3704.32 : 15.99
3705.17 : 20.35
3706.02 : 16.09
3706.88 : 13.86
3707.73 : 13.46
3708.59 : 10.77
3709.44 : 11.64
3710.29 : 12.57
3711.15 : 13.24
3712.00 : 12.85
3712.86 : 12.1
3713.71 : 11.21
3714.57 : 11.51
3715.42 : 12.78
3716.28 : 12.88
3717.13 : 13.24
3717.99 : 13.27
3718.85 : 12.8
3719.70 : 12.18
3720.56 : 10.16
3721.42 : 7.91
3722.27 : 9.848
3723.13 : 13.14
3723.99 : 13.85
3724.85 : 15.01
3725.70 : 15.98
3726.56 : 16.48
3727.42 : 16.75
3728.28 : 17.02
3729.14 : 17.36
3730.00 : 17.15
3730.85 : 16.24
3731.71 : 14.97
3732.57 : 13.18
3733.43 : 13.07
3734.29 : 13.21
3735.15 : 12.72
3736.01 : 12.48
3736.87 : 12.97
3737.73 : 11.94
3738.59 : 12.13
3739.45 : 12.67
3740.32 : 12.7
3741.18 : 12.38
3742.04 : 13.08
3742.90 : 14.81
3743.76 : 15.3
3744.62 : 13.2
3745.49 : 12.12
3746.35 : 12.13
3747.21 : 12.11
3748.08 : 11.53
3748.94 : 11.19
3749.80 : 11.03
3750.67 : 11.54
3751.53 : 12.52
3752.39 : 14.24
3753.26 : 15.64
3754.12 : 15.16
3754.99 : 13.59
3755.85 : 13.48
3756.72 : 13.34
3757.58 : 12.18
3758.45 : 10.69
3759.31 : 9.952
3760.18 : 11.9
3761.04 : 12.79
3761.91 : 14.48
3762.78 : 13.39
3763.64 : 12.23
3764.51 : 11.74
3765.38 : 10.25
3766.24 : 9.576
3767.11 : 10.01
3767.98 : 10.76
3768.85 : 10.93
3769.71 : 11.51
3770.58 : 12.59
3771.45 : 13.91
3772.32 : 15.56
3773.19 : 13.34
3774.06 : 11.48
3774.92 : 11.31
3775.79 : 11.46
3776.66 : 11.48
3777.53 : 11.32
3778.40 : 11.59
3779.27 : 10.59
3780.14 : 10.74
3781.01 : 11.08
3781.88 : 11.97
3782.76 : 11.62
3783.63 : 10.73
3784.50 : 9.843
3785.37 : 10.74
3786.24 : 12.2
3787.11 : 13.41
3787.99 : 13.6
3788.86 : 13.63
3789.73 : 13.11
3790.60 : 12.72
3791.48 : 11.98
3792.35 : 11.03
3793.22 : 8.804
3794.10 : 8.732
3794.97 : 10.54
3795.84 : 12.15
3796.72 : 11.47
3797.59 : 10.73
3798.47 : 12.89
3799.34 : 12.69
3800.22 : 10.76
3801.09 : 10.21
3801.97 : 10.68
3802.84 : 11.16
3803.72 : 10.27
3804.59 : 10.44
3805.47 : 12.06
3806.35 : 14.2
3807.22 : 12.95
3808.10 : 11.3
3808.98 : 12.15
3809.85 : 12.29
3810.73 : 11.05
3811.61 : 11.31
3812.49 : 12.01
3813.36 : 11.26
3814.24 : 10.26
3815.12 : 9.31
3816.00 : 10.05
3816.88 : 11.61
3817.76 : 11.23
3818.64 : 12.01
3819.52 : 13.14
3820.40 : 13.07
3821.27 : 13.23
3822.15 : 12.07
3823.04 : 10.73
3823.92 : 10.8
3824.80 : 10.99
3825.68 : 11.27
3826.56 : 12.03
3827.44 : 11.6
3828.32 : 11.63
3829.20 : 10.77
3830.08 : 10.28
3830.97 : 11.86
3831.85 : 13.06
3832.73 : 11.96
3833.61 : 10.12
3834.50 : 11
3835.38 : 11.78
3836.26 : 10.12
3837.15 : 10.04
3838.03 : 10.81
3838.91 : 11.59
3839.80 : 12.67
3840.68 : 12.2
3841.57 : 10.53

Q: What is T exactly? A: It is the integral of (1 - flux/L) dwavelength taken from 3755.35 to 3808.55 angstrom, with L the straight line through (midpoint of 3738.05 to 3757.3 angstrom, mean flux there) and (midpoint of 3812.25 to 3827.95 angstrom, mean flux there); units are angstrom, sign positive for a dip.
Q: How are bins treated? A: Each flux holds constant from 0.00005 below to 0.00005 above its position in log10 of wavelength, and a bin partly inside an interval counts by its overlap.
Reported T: 2.4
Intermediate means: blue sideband 13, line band 11.7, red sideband 11.5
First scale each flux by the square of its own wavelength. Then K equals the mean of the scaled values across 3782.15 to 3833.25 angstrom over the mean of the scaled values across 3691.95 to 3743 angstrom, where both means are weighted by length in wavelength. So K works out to 0.91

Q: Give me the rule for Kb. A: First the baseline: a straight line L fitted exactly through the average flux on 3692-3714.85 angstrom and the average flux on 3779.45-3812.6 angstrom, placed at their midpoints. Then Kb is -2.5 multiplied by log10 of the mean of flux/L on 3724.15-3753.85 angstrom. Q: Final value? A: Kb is -0.11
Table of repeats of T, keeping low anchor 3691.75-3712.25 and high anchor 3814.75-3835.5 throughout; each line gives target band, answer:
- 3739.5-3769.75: 0.2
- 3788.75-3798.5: 0.5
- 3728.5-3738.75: -1.0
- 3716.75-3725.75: 0.4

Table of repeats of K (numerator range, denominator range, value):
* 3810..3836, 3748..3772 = 0.97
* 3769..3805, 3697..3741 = 0.91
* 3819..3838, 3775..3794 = 1.02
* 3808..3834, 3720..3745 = 0.88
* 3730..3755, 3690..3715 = 1.03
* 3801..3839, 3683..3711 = 0.91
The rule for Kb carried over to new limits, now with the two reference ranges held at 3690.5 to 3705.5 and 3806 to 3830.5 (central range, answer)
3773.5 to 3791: 0.03 mag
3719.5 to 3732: -0.12 mag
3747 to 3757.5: -0.04 mag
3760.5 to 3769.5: 0.06 mag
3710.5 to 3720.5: 0.05 mag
